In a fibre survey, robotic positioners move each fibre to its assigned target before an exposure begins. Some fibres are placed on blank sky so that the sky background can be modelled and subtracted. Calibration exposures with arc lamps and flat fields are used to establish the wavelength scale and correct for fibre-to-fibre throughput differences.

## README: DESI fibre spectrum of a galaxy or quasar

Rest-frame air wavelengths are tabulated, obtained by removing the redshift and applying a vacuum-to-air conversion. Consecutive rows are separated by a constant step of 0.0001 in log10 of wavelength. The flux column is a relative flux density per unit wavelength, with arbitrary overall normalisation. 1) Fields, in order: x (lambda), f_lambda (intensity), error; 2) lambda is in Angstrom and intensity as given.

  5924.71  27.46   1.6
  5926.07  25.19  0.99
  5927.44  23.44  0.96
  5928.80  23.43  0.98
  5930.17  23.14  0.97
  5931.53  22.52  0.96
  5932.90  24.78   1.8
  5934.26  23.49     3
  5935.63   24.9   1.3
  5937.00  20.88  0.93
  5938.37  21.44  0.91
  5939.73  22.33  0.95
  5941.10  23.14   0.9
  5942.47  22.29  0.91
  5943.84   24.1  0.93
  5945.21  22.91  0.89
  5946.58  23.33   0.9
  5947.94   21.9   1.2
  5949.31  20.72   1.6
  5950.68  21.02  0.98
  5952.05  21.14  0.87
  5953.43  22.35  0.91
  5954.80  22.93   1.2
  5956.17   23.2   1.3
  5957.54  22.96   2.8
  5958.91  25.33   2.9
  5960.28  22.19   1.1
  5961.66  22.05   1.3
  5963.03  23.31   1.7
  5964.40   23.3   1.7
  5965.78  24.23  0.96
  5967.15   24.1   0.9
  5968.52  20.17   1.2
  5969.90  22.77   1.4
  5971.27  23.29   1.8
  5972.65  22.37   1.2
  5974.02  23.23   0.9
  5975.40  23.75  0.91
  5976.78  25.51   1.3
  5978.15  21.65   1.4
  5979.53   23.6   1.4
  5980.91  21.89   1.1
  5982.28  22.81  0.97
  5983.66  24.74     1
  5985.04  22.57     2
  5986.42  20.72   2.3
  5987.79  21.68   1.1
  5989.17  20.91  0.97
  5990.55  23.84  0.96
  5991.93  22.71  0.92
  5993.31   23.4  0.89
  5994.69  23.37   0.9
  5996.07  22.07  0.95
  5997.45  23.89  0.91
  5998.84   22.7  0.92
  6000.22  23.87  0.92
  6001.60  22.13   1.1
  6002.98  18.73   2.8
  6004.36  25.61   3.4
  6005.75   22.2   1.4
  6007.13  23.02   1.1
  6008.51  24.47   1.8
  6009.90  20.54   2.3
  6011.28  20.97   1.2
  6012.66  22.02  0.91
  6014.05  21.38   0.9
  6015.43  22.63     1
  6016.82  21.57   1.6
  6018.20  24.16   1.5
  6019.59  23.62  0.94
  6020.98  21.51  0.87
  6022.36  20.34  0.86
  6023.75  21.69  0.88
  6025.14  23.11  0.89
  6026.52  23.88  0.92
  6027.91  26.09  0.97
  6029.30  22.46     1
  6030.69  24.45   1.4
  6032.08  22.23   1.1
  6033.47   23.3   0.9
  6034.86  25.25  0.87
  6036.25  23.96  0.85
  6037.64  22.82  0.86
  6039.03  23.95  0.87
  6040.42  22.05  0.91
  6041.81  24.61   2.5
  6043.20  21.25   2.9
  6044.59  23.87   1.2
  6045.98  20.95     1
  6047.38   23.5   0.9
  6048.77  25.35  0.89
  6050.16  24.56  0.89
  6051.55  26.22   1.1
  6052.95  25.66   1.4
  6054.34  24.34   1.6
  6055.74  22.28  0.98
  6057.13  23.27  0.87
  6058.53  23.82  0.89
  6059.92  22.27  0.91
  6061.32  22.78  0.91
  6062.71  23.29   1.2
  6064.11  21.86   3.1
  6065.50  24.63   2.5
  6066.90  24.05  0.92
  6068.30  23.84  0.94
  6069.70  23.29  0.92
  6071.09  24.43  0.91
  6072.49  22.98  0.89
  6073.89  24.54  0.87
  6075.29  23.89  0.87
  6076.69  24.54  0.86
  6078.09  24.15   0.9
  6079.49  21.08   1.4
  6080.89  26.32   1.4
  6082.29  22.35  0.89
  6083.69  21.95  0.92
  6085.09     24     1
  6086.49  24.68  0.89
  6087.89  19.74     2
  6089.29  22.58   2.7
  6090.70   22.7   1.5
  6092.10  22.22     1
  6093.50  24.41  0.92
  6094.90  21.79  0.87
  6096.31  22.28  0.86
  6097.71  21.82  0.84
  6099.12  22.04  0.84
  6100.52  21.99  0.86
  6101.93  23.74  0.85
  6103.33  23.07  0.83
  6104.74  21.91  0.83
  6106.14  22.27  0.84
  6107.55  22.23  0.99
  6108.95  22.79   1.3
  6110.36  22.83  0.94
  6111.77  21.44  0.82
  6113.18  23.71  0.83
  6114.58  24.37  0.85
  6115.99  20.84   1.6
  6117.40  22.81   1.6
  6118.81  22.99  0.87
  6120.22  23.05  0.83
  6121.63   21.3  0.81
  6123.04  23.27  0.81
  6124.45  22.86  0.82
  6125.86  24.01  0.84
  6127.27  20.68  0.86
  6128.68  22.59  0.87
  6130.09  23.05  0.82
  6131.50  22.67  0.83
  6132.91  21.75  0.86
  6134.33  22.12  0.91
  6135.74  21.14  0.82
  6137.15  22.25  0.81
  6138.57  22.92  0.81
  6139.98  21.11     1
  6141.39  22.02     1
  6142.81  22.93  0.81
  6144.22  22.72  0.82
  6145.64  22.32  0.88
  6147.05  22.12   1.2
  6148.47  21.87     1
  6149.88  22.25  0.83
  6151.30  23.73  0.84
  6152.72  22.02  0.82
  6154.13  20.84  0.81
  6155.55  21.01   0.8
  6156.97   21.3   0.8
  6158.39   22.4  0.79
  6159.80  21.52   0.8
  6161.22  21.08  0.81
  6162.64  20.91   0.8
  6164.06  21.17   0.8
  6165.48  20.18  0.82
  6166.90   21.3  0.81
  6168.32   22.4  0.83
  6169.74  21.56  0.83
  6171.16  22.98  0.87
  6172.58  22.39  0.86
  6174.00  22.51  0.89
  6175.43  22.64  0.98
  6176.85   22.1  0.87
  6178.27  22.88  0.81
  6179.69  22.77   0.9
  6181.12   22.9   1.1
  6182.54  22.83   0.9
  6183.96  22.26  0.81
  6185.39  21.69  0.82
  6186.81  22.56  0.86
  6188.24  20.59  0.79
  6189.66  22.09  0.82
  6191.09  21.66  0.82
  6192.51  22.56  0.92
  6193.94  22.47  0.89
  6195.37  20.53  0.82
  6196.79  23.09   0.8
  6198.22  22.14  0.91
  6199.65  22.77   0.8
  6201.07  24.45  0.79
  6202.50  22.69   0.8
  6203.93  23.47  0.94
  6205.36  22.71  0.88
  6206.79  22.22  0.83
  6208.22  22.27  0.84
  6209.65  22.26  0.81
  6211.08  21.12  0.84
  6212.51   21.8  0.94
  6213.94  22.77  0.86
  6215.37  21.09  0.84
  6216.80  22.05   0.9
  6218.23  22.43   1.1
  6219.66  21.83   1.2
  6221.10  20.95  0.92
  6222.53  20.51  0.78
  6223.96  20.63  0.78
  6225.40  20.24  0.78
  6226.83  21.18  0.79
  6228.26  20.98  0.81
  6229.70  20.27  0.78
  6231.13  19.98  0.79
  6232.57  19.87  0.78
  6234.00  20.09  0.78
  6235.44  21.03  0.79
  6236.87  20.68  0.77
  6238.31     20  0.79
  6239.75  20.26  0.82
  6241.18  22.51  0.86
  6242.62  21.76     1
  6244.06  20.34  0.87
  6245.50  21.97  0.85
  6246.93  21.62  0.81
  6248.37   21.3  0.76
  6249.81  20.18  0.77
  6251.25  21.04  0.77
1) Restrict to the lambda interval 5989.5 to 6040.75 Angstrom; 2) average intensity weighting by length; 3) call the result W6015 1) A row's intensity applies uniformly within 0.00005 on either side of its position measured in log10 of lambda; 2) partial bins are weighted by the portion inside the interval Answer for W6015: 22.9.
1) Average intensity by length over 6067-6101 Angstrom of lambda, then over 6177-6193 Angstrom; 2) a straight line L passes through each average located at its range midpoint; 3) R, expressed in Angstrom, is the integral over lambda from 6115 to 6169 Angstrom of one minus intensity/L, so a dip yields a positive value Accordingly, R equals 1.3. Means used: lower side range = 23.1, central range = 22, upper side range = 22.3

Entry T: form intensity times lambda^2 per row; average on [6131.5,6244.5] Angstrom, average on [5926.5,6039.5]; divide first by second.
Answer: 1.02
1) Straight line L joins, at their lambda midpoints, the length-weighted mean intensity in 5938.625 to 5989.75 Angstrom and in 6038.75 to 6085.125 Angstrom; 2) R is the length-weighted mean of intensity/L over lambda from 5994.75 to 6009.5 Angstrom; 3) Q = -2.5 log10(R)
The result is 0.01 mag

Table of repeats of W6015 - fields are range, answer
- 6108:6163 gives 22.3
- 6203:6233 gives 21.5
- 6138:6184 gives 22.1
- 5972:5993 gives 22.8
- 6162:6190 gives 22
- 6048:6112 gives 23.2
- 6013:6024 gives 22.1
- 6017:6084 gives 23.5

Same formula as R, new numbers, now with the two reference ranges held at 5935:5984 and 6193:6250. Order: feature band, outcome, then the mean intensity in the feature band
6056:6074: -0.89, 23.4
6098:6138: -0.82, 22.5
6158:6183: -0.28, 22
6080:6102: -0.57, 22.7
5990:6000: -0.23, 23.1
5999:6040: -0.55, 22.8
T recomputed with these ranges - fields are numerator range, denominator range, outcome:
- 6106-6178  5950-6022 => 1.03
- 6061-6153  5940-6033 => 1.04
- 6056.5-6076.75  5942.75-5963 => 1.08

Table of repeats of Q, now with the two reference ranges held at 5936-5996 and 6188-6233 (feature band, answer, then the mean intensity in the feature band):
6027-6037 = -0.07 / 23.9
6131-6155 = -0.01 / 22.1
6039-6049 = -0.03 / 23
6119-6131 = -0.03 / 22.6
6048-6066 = -0.07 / 23.9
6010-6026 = 0.02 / 22.1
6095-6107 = -0.01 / 22.3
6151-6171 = 0.02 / 21.5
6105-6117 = -0.02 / 22.6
